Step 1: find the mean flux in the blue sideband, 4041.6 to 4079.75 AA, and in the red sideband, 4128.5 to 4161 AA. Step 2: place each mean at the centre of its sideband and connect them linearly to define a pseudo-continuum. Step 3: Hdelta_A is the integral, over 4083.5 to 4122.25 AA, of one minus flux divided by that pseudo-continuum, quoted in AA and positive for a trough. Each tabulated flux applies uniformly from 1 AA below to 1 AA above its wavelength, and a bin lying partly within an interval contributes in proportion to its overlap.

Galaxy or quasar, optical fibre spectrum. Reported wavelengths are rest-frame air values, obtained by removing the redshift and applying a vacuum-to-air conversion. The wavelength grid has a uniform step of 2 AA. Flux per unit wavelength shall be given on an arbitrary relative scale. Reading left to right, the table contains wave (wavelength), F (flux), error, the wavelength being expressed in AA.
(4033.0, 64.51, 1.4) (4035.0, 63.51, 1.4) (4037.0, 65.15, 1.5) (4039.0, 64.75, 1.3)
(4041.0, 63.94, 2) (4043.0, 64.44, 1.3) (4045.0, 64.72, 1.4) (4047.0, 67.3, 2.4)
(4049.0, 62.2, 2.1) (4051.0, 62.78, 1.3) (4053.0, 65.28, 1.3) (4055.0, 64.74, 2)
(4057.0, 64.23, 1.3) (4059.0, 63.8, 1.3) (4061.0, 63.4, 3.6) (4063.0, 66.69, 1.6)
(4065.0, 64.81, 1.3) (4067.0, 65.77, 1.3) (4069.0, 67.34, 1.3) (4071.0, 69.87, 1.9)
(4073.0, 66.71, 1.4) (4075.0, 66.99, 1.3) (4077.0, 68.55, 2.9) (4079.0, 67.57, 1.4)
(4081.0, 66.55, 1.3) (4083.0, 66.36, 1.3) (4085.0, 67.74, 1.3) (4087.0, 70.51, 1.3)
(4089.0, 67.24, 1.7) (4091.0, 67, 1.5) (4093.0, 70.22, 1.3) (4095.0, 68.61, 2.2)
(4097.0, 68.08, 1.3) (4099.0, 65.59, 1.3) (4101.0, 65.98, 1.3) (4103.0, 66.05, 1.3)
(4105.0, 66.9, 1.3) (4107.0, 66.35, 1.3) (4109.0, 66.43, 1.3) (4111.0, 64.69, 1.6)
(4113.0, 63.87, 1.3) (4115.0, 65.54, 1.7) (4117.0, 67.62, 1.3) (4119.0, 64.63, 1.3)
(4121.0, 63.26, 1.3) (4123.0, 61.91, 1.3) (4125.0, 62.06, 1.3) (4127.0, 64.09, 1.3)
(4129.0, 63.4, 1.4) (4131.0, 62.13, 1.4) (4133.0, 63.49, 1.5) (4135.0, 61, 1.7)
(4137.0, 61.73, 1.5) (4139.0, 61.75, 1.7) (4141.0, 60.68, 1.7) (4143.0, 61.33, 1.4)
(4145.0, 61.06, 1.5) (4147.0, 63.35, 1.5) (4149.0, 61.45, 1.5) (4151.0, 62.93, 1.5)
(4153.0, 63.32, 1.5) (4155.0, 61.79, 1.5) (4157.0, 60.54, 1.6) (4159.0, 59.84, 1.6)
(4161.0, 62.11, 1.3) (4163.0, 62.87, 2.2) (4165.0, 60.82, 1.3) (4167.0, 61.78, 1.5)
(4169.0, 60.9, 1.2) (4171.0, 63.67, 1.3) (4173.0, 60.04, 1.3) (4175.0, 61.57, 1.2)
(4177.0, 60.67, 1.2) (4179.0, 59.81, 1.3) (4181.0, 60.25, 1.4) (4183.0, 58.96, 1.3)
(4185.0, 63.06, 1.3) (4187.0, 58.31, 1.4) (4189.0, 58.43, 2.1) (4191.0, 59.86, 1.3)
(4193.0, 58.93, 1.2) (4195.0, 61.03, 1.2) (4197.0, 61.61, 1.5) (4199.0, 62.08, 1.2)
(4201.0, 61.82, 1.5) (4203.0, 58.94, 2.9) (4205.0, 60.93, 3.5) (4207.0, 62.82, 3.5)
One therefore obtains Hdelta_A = -1.8 AA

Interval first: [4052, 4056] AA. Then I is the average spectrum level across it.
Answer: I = 65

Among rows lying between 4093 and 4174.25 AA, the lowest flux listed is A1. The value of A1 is 59.84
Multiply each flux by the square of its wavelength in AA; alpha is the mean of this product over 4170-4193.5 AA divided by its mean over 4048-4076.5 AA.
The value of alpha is 1.0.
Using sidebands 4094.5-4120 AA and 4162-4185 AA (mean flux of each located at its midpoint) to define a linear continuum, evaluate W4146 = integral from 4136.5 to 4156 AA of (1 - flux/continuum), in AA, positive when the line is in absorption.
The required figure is 0.4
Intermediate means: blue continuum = 66.1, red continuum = 61.1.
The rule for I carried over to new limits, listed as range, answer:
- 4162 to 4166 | 61.8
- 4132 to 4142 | 61.7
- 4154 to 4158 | 61.2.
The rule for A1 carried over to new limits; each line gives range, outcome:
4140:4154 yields 60.68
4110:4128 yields 61.91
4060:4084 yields 63.4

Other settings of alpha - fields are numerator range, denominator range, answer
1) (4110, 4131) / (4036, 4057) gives 1.03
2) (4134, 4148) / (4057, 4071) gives 0.97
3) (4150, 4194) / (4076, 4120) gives 0.94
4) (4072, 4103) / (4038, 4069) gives 1.06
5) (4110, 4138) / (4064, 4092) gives 0.96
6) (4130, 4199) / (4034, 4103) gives 0.97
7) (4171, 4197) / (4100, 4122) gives 0.95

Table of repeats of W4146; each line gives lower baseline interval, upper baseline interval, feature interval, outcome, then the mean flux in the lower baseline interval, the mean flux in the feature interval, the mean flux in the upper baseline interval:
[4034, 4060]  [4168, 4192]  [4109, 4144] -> -0.67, 64.4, 63.2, 60.5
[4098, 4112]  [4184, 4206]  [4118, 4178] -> 1.27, 66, 62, 60.5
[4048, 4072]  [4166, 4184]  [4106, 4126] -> -0.51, 65.1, 64.6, 60.9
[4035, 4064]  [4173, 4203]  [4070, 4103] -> -2.22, 64.5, 67.7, 60.4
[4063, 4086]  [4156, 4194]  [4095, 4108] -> -0.26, 67.1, 66.7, 60.7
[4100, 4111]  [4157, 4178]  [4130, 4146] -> 0.51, 66.2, 61.6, 61.4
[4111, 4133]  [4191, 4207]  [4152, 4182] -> 0.37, 63.9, 61.3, 60.8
